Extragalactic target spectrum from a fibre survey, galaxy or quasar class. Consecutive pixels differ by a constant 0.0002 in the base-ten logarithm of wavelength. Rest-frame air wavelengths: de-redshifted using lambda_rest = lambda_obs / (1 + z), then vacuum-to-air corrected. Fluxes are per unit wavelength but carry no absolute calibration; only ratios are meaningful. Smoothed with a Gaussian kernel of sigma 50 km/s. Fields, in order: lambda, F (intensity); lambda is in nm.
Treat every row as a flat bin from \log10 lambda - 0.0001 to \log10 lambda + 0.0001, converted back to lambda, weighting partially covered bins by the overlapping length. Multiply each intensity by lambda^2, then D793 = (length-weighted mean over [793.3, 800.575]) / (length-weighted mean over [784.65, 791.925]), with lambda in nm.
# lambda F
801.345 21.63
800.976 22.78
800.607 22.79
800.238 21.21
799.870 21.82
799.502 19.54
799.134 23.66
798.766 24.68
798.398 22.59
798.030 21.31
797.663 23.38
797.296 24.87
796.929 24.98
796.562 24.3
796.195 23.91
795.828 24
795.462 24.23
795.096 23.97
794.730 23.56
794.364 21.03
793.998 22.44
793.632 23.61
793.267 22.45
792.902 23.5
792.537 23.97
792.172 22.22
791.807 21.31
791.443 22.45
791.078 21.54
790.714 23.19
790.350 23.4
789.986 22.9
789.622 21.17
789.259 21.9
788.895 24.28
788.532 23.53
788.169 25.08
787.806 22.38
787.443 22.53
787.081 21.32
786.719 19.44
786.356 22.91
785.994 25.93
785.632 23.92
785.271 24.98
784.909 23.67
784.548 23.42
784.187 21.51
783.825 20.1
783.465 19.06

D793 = 1.03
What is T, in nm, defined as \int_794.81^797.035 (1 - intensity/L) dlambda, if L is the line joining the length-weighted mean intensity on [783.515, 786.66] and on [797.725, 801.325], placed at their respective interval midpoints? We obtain -0.17 nm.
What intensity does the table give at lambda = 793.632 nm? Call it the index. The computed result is 23.61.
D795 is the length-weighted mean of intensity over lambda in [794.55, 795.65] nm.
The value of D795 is 23.9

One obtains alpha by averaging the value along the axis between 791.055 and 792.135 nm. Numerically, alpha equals 21.9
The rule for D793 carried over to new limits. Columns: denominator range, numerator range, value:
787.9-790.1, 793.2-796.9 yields 1.03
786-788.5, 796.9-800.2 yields 1.04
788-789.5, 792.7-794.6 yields 0.97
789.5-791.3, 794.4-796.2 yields 1.07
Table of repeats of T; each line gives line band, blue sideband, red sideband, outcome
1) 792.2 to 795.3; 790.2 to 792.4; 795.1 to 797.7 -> 0.032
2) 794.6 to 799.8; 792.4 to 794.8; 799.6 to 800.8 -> -0.274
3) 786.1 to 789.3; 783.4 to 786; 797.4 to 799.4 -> 0.020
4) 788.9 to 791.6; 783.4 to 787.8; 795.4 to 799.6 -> 0.047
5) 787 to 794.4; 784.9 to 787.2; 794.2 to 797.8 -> 0.240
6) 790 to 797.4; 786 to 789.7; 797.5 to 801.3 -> -0.240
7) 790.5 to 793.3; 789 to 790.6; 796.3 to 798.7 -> 0.023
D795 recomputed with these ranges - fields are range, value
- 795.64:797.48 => 24.4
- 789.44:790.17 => 22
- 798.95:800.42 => 21.6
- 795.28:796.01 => 24.1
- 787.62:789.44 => 23.4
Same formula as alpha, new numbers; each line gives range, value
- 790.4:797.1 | 23.1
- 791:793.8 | 22.7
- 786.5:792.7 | 22.5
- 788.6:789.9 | 22.6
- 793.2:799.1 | 23.5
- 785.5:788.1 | 22.7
